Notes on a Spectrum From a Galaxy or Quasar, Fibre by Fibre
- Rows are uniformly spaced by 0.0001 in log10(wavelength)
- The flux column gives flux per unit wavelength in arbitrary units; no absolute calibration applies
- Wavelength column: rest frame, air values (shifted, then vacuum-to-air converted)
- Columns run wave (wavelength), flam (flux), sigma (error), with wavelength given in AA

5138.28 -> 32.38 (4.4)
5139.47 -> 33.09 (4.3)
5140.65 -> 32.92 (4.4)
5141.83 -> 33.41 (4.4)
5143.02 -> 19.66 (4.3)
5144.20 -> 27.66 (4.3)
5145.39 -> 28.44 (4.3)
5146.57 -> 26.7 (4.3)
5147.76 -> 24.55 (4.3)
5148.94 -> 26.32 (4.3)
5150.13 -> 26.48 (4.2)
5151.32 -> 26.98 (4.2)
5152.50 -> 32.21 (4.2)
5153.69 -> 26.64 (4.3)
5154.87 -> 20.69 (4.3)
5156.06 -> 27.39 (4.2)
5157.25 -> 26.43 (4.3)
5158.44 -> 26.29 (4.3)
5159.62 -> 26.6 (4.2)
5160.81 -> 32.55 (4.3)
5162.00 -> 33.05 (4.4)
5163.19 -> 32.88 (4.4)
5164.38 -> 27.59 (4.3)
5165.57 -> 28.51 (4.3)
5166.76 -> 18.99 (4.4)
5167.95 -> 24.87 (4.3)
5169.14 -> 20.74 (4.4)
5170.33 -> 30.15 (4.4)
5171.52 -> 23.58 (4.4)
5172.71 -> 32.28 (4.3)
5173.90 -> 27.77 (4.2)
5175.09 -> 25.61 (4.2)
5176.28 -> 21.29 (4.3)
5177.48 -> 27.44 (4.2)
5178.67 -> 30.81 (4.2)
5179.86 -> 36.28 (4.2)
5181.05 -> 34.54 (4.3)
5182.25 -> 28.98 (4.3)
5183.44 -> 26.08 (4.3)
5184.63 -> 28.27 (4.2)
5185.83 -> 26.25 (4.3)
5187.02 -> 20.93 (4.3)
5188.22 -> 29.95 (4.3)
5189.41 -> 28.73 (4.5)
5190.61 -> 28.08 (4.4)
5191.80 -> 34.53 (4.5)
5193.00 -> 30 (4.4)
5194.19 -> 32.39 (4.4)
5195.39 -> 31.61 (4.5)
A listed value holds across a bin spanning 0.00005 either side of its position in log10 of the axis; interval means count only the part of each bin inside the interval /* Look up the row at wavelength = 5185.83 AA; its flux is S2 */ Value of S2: 26.25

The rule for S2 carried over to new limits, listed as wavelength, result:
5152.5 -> 32.21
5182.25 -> 28.98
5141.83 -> 33.41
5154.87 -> 20.69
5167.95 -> 24.87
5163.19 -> 32.88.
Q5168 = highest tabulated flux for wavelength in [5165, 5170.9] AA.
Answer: 30.15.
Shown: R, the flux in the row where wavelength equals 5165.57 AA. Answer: 28.51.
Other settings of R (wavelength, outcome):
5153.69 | 26.64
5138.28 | 32.38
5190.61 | 28.08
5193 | 30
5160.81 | 32.55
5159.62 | 26.6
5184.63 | 28.27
